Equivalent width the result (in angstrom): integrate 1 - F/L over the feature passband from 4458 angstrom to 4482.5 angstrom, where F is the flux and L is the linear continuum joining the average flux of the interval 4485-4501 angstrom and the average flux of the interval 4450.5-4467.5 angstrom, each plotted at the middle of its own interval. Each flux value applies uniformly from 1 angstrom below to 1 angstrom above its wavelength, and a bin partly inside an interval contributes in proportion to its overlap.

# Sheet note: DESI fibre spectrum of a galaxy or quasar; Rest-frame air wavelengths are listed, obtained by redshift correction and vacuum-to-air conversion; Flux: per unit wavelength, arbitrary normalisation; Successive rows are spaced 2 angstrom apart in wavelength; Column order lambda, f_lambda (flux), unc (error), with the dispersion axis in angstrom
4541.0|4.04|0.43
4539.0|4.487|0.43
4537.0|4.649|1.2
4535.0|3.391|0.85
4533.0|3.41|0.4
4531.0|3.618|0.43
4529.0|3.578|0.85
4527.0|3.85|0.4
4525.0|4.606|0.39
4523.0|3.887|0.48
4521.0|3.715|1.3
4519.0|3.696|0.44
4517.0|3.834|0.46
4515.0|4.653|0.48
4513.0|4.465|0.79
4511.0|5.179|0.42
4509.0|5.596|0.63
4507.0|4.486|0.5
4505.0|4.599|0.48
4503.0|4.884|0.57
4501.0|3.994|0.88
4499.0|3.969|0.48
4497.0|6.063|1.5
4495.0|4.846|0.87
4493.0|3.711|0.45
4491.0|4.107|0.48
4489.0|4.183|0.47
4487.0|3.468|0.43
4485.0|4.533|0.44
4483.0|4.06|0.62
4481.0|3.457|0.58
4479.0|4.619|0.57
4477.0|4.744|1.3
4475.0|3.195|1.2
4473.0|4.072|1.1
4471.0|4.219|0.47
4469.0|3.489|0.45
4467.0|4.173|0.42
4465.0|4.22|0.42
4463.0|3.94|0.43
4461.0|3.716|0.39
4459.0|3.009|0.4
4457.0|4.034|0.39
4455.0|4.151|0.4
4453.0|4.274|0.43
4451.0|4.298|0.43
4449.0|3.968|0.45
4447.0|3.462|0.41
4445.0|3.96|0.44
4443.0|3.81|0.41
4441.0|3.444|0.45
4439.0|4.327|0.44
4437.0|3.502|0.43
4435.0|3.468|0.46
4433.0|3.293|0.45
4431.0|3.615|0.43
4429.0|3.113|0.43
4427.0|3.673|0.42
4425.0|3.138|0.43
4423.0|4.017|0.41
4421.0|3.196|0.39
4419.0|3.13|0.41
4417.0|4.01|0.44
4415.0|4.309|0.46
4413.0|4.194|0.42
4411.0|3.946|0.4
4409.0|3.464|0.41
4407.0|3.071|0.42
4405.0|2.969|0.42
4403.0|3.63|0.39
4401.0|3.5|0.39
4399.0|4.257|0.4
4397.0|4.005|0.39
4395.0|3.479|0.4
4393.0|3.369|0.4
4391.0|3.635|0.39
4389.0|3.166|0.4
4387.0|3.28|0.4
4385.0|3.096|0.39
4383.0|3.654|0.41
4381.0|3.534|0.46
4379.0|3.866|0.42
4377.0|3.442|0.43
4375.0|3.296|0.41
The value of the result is 1.1 angstrom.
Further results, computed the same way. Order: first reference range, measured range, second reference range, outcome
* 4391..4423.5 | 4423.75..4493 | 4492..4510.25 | 6.1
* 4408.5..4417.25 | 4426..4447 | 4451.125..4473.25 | 1.9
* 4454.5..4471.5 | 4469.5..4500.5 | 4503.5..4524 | -0.7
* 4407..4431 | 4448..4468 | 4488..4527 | 0.0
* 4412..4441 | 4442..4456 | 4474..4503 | -0.5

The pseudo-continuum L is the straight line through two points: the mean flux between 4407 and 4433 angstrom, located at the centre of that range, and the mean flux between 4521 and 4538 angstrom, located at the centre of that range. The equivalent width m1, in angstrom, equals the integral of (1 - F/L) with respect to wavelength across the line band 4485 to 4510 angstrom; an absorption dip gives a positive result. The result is -4.6 angstrom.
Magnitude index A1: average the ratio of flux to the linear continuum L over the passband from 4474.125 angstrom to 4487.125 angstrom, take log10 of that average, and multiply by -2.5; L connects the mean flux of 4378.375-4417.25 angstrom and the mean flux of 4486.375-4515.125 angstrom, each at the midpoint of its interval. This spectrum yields 0.08 mag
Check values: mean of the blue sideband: 3.61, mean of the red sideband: 4.56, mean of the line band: 4.06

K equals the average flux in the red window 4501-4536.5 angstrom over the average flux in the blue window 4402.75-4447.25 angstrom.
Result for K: 1.17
